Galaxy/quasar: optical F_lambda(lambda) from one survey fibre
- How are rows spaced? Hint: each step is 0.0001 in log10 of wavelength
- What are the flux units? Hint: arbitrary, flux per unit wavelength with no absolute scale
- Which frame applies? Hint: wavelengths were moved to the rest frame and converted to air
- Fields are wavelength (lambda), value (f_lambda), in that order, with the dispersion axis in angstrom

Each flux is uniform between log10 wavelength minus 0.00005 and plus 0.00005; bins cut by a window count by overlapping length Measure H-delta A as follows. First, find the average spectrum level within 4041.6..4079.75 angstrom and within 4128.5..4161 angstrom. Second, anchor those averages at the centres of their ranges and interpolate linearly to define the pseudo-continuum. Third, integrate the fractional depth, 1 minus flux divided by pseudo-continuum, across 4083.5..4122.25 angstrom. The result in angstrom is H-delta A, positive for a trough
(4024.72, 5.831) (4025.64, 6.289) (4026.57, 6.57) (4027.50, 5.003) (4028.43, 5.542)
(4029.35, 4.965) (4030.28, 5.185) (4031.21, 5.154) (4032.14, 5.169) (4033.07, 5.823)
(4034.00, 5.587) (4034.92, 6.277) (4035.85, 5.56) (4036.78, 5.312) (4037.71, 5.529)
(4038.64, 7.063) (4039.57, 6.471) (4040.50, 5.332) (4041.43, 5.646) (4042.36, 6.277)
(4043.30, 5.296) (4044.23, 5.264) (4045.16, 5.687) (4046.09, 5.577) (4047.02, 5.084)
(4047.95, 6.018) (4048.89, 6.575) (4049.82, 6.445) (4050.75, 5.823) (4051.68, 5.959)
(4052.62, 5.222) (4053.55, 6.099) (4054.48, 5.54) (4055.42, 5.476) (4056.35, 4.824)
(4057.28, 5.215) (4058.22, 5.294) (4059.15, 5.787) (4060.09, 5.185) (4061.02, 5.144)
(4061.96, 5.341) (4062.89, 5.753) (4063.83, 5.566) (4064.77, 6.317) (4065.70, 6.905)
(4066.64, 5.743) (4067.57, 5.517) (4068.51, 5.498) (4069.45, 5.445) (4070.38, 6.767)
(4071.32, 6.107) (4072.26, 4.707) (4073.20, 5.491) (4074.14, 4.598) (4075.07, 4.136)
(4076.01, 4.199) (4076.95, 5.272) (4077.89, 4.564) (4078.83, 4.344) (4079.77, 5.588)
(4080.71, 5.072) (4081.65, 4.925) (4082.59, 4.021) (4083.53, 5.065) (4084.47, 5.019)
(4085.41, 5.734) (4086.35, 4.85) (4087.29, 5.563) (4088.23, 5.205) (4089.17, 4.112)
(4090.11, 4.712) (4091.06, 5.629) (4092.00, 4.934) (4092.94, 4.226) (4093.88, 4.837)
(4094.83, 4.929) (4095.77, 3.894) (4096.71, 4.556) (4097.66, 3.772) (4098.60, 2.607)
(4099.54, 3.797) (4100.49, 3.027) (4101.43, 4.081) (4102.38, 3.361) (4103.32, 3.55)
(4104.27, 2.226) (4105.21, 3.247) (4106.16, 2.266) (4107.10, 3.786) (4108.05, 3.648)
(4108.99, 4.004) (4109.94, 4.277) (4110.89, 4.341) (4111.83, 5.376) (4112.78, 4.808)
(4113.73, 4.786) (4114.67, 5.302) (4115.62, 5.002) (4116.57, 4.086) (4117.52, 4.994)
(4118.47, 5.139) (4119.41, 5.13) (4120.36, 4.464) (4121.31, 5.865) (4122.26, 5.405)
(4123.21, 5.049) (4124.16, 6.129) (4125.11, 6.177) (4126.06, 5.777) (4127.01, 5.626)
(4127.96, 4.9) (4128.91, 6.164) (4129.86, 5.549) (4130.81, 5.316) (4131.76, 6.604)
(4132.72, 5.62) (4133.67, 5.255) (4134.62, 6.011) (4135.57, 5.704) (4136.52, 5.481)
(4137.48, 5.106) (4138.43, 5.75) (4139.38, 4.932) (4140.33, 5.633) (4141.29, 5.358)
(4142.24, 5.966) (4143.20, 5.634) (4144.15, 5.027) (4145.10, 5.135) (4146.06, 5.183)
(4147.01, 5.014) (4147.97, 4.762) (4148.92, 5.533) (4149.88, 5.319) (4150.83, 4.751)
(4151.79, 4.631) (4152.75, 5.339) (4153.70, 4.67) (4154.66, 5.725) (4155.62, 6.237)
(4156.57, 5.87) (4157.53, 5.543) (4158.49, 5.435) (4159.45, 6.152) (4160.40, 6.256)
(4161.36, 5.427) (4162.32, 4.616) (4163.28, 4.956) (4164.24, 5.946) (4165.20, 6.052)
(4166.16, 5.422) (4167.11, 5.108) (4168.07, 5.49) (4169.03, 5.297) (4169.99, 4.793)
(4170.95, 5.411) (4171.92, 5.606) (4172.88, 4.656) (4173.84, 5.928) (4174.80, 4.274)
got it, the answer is 7.73 angstrom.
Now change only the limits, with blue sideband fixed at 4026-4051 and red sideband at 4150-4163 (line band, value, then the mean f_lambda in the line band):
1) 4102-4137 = 4.0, 4.88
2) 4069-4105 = 6.5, 4.59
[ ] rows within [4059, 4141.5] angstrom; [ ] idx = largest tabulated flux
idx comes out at 6.905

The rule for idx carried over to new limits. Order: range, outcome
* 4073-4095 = 5.734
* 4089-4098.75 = 5.629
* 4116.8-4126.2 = 6.177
